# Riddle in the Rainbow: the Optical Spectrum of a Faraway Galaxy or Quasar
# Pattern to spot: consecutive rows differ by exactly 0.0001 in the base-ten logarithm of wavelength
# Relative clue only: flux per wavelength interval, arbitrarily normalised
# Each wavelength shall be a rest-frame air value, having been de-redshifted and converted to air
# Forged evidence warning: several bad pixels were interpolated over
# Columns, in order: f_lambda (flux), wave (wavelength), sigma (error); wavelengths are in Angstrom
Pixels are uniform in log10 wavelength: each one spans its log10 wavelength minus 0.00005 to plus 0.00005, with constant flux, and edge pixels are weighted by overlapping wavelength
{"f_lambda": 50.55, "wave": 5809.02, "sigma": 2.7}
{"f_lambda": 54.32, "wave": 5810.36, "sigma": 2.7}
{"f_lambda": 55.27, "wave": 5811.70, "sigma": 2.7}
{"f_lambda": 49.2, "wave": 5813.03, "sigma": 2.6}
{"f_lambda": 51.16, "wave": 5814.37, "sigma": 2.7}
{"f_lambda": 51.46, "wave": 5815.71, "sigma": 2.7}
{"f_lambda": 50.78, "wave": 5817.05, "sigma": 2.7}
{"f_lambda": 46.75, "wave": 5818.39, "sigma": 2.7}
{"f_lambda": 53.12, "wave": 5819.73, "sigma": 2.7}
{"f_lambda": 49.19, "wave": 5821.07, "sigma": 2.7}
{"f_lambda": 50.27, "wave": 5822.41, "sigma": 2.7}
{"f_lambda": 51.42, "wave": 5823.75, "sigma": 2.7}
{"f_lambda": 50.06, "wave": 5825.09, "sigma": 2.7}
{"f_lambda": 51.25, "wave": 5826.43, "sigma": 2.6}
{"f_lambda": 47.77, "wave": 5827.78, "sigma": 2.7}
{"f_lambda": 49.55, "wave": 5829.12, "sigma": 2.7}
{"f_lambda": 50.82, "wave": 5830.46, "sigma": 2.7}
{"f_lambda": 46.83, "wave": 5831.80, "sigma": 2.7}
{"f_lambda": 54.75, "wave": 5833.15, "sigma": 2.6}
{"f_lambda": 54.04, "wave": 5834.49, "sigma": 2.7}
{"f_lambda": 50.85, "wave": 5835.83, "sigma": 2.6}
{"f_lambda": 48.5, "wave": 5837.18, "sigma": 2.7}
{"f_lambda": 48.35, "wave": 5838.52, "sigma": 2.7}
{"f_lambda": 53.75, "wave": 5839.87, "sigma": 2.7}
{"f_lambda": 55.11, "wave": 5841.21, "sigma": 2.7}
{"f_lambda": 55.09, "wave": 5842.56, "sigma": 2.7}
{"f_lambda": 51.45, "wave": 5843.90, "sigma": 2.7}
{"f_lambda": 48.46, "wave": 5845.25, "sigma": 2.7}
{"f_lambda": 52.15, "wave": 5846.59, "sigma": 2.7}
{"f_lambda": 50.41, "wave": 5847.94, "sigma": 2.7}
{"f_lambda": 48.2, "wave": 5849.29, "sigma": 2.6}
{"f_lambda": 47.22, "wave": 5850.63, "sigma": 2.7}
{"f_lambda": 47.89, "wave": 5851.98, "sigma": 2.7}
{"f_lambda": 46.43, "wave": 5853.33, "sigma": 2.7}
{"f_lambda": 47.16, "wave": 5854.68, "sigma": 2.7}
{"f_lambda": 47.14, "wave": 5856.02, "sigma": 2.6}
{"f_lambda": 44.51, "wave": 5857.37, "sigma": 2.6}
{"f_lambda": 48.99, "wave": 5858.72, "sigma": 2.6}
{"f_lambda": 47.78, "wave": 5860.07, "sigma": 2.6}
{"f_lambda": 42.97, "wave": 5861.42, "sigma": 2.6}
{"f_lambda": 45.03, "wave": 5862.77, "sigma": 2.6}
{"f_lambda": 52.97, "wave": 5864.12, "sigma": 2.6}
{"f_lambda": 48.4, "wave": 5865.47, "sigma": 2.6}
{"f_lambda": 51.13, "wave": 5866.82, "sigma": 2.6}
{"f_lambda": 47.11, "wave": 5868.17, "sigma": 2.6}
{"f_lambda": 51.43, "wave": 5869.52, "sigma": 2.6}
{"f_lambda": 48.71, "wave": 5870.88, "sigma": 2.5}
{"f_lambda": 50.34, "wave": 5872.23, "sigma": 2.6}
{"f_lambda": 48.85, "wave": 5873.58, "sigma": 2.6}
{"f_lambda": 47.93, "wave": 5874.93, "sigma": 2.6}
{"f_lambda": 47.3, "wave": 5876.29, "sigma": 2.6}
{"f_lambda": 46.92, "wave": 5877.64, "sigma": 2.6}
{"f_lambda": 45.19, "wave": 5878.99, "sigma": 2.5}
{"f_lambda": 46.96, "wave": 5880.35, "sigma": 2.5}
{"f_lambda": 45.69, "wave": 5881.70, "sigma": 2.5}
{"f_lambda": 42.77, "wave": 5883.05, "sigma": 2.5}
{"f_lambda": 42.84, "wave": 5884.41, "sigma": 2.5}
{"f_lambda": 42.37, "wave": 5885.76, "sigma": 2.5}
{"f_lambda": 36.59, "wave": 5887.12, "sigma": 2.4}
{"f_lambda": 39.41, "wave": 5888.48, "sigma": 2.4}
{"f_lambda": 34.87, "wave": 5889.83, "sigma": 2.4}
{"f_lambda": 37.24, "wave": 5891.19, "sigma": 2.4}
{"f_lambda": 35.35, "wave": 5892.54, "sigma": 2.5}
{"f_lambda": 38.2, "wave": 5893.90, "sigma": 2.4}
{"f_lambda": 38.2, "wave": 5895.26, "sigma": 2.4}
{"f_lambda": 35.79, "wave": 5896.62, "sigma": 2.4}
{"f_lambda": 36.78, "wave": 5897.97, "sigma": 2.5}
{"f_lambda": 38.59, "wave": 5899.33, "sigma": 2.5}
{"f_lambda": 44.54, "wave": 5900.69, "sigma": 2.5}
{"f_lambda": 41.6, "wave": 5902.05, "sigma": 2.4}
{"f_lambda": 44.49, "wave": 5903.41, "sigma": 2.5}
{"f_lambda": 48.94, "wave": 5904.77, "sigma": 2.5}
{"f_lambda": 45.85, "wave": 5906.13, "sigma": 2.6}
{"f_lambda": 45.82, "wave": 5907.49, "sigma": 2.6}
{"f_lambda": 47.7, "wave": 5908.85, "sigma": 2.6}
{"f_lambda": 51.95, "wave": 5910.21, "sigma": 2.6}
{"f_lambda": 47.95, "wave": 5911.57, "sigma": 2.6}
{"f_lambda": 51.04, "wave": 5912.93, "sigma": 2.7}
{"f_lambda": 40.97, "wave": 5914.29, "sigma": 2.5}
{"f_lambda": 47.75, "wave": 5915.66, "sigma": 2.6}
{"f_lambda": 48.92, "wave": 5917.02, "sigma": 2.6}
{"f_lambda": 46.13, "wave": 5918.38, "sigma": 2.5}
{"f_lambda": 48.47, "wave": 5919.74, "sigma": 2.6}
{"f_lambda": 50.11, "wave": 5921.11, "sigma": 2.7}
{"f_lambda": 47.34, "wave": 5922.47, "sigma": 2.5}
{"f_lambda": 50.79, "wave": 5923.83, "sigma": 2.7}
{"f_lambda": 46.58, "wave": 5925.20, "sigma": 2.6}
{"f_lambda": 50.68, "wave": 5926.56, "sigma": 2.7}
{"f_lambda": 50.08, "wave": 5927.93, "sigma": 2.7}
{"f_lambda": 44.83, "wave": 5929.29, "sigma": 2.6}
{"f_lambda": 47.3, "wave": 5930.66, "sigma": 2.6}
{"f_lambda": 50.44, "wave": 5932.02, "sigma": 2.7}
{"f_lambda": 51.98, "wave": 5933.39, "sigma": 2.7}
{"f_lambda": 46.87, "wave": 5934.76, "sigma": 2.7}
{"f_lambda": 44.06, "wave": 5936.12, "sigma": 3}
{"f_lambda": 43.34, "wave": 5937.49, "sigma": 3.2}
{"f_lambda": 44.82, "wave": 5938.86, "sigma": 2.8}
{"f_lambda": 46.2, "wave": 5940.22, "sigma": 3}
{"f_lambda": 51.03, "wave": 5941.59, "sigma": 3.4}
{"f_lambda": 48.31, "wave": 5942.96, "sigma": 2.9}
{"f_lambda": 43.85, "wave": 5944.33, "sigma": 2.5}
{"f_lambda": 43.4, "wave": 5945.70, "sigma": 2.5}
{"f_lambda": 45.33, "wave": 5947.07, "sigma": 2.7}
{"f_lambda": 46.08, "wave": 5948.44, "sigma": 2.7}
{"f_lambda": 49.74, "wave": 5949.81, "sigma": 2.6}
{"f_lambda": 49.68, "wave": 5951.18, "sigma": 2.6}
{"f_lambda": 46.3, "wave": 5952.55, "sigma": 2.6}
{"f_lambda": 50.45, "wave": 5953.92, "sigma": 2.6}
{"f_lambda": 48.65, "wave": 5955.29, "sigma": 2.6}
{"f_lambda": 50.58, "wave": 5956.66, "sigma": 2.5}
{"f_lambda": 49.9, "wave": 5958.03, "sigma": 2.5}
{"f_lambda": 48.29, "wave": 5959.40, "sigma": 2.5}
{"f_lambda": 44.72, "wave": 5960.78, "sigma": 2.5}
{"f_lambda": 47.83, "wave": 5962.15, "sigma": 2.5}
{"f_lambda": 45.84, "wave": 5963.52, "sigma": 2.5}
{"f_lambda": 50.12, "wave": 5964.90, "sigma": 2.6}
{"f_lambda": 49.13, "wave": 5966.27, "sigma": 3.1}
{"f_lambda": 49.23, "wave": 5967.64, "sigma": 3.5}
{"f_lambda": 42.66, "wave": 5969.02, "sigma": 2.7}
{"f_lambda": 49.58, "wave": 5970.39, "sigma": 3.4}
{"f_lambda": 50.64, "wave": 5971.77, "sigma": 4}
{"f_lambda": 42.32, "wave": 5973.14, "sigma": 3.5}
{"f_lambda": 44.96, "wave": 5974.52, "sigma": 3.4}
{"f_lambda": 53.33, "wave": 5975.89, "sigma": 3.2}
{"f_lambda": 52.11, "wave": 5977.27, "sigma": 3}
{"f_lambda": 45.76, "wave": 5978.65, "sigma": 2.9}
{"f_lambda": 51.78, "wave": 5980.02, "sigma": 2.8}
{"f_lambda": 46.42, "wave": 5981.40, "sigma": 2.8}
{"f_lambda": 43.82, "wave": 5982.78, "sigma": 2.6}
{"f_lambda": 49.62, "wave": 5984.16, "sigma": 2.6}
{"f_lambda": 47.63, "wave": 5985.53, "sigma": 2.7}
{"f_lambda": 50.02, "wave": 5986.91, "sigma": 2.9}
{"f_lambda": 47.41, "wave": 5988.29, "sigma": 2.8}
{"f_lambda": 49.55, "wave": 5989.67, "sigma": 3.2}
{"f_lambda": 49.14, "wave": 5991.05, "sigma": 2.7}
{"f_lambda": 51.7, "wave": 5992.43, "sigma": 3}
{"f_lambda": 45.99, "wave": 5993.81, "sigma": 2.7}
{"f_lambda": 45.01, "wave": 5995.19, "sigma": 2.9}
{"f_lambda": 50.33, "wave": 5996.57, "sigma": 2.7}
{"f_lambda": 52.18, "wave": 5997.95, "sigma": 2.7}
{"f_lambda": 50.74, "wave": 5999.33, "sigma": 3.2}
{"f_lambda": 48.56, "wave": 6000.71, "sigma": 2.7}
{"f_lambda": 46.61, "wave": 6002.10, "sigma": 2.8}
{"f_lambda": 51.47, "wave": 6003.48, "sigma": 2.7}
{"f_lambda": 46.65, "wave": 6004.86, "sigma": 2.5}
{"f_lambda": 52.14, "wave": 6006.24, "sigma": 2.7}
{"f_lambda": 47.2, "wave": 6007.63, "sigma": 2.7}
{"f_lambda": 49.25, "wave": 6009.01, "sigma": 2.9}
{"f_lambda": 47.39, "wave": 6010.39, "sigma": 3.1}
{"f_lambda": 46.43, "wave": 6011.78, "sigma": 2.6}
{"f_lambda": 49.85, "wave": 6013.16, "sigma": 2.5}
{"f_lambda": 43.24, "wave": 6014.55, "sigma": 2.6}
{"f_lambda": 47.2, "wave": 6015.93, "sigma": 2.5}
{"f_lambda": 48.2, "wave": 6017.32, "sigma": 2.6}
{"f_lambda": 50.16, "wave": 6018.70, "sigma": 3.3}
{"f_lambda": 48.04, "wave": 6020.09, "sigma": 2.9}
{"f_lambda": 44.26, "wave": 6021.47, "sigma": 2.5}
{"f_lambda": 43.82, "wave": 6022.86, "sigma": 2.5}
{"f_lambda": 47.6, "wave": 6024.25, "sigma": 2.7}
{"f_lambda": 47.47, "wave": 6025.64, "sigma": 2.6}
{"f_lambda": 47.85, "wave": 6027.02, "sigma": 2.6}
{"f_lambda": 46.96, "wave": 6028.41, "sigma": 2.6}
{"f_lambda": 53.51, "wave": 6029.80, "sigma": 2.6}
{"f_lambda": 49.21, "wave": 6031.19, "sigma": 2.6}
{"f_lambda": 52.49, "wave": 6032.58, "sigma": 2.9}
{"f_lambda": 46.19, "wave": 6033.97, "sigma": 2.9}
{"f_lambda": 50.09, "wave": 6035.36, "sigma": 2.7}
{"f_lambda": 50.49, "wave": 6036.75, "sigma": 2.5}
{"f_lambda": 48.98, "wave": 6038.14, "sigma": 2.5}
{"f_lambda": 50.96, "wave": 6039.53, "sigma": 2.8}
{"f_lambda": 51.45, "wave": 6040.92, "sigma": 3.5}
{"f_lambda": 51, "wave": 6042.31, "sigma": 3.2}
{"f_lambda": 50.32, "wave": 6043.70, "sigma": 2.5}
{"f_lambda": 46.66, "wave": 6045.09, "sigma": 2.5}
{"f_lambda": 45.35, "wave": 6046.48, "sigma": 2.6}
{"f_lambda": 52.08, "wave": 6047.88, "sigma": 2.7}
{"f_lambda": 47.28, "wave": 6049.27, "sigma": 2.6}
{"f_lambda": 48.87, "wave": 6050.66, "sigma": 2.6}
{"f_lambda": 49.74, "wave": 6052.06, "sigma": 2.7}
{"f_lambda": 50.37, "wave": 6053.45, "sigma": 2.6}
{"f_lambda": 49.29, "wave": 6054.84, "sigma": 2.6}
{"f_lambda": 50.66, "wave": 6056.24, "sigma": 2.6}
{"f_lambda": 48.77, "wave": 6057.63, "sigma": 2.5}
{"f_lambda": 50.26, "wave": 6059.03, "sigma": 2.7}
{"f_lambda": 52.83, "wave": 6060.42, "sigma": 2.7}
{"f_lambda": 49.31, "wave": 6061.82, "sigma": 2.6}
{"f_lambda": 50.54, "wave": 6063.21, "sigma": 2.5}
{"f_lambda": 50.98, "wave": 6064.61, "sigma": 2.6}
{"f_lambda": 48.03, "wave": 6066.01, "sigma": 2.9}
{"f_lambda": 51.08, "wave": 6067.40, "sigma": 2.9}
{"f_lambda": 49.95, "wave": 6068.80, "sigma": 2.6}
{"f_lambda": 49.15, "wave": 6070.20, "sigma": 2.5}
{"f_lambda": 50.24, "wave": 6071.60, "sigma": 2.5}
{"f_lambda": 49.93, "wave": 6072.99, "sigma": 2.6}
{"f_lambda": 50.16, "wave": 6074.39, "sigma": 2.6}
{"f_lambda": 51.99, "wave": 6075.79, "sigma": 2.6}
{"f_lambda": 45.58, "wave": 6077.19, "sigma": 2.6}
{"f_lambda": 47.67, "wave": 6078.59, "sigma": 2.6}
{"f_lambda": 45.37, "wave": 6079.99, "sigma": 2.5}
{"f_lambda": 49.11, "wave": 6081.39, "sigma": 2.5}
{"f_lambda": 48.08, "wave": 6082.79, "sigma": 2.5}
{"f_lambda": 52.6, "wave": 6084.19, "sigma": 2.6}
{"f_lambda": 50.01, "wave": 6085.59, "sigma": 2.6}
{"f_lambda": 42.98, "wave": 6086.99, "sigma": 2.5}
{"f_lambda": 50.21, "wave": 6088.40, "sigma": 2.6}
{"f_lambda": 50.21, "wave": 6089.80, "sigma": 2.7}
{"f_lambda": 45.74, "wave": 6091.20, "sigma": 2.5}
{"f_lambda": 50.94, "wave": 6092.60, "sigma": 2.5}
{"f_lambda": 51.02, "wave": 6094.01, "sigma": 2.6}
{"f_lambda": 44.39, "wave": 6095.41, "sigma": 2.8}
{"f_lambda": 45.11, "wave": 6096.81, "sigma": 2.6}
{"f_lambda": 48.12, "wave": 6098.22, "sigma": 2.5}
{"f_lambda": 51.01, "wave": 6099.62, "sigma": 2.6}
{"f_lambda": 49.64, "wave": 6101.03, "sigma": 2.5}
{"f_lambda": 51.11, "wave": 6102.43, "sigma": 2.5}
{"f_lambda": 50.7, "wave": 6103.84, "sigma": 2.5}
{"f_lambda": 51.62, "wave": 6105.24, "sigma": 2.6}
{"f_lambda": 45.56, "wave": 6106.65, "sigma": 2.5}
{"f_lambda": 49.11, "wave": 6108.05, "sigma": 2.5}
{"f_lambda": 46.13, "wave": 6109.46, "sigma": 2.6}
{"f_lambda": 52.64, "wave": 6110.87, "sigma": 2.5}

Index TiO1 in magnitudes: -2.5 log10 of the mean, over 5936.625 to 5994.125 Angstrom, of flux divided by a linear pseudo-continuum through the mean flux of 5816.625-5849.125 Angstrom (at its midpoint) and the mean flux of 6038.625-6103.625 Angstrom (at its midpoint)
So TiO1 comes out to 0.05 mag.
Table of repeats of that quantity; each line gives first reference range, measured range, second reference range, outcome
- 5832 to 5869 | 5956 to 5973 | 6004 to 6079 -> 0.026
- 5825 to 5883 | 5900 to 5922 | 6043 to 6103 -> 0.046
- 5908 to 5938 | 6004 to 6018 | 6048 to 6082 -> 0.025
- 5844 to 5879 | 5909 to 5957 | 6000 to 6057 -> 0.015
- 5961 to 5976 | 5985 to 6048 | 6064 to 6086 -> -0.007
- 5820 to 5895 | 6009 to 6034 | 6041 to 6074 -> 0.033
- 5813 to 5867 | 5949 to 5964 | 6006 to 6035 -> 0.004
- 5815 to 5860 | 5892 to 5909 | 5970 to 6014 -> 0.188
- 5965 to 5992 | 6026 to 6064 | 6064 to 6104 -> -0.021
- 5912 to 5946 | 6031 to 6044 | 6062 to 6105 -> -0.034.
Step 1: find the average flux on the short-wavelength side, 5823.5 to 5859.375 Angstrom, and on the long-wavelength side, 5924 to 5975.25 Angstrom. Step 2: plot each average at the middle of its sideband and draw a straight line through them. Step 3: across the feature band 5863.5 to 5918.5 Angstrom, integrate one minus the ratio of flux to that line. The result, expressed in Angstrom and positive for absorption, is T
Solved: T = 4.7 Angstrom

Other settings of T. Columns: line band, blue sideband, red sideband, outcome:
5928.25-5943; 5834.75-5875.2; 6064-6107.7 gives 0.6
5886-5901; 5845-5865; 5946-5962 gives 3.2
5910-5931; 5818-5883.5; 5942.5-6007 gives 0.2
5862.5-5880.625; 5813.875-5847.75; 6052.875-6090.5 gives 0.8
